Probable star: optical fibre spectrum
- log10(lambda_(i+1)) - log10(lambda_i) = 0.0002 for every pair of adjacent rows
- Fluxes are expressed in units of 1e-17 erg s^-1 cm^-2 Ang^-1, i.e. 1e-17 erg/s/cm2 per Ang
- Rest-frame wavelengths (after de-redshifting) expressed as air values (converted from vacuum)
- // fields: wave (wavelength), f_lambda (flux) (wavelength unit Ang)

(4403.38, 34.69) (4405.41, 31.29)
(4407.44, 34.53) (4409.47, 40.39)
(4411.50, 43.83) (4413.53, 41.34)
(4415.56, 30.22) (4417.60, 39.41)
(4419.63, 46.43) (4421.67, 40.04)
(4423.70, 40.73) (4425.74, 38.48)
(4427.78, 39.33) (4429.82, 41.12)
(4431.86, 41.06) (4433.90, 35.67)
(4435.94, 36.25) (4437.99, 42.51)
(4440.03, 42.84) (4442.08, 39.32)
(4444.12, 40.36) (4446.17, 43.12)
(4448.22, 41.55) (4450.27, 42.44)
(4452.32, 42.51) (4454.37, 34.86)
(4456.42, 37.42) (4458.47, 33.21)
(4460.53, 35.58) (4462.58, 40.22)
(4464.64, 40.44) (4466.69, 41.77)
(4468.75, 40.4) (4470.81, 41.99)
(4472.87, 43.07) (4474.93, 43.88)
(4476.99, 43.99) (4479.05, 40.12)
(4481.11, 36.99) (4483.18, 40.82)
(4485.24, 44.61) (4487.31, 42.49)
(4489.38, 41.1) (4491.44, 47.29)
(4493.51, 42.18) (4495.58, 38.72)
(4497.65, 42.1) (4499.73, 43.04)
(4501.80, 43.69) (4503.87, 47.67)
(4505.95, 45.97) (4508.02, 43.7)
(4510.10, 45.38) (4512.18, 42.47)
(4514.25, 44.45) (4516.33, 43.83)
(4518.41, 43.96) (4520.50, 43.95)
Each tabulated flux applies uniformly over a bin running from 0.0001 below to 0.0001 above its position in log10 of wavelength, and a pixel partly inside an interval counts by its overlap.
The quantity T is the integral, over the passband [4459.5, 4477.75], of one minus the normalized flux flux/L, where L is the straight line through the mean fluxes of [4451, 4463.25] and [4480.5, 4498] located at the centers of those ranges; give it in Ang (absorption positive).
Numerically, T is -1.0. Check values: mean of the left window 37.3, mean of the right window 41.9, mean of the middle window 41.2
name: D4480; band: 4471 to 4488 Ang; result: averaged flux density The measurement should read 42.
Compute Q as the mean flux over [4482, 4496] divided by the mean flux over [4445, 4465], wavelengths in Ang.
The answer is 1.1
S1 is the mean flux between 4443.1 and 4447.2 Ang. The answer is 41.7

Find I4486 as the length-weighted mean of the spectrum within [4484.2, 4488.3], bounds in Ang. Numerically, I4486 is 43.6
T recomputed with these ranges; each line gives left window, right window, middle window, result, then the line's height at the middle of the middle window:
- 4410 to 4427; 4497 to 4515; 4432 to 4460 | 1.4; 41.4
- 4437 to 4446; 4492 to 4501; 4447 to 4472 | 1.3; 41.6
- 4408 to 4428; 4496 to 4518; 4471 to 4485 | 0.3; 42.7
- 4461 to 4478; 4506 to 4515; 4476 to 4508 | 0.3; 43.1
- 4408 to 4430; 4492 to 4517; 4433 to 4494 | 1.8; 41.9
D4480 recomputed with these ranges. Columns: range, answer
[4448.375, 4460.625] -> 38.1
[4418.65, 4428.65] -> 41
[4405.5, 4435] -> 39.2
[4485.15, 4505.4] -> 43.3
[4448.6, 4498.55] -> 40.8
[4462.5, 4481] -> 41.6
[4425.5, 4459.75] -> 39.5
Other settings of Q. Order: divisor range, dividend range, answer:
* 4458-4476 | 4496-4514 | 1.09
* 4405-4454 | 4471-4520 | 1.08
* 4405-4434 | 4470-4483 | 1.06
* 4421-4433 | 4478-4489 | 1.02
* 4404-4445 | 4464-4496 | 1.07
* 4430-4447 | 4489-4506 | 1.08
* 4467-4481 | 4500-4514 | 1.07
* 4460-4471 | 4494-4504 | 1.06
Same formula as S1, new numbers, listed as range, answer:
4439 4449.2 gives 41.4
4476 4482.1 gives 40.4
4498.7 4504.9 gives 44.8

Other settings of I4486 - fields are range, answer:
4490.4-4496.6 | 42.8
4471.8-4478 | 43.6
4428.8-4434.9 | 39.3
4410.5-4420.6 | 40.2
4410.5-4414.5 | 42.6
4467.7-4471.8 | 41.1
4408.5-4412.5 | 42.1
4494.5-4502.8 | 41.9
